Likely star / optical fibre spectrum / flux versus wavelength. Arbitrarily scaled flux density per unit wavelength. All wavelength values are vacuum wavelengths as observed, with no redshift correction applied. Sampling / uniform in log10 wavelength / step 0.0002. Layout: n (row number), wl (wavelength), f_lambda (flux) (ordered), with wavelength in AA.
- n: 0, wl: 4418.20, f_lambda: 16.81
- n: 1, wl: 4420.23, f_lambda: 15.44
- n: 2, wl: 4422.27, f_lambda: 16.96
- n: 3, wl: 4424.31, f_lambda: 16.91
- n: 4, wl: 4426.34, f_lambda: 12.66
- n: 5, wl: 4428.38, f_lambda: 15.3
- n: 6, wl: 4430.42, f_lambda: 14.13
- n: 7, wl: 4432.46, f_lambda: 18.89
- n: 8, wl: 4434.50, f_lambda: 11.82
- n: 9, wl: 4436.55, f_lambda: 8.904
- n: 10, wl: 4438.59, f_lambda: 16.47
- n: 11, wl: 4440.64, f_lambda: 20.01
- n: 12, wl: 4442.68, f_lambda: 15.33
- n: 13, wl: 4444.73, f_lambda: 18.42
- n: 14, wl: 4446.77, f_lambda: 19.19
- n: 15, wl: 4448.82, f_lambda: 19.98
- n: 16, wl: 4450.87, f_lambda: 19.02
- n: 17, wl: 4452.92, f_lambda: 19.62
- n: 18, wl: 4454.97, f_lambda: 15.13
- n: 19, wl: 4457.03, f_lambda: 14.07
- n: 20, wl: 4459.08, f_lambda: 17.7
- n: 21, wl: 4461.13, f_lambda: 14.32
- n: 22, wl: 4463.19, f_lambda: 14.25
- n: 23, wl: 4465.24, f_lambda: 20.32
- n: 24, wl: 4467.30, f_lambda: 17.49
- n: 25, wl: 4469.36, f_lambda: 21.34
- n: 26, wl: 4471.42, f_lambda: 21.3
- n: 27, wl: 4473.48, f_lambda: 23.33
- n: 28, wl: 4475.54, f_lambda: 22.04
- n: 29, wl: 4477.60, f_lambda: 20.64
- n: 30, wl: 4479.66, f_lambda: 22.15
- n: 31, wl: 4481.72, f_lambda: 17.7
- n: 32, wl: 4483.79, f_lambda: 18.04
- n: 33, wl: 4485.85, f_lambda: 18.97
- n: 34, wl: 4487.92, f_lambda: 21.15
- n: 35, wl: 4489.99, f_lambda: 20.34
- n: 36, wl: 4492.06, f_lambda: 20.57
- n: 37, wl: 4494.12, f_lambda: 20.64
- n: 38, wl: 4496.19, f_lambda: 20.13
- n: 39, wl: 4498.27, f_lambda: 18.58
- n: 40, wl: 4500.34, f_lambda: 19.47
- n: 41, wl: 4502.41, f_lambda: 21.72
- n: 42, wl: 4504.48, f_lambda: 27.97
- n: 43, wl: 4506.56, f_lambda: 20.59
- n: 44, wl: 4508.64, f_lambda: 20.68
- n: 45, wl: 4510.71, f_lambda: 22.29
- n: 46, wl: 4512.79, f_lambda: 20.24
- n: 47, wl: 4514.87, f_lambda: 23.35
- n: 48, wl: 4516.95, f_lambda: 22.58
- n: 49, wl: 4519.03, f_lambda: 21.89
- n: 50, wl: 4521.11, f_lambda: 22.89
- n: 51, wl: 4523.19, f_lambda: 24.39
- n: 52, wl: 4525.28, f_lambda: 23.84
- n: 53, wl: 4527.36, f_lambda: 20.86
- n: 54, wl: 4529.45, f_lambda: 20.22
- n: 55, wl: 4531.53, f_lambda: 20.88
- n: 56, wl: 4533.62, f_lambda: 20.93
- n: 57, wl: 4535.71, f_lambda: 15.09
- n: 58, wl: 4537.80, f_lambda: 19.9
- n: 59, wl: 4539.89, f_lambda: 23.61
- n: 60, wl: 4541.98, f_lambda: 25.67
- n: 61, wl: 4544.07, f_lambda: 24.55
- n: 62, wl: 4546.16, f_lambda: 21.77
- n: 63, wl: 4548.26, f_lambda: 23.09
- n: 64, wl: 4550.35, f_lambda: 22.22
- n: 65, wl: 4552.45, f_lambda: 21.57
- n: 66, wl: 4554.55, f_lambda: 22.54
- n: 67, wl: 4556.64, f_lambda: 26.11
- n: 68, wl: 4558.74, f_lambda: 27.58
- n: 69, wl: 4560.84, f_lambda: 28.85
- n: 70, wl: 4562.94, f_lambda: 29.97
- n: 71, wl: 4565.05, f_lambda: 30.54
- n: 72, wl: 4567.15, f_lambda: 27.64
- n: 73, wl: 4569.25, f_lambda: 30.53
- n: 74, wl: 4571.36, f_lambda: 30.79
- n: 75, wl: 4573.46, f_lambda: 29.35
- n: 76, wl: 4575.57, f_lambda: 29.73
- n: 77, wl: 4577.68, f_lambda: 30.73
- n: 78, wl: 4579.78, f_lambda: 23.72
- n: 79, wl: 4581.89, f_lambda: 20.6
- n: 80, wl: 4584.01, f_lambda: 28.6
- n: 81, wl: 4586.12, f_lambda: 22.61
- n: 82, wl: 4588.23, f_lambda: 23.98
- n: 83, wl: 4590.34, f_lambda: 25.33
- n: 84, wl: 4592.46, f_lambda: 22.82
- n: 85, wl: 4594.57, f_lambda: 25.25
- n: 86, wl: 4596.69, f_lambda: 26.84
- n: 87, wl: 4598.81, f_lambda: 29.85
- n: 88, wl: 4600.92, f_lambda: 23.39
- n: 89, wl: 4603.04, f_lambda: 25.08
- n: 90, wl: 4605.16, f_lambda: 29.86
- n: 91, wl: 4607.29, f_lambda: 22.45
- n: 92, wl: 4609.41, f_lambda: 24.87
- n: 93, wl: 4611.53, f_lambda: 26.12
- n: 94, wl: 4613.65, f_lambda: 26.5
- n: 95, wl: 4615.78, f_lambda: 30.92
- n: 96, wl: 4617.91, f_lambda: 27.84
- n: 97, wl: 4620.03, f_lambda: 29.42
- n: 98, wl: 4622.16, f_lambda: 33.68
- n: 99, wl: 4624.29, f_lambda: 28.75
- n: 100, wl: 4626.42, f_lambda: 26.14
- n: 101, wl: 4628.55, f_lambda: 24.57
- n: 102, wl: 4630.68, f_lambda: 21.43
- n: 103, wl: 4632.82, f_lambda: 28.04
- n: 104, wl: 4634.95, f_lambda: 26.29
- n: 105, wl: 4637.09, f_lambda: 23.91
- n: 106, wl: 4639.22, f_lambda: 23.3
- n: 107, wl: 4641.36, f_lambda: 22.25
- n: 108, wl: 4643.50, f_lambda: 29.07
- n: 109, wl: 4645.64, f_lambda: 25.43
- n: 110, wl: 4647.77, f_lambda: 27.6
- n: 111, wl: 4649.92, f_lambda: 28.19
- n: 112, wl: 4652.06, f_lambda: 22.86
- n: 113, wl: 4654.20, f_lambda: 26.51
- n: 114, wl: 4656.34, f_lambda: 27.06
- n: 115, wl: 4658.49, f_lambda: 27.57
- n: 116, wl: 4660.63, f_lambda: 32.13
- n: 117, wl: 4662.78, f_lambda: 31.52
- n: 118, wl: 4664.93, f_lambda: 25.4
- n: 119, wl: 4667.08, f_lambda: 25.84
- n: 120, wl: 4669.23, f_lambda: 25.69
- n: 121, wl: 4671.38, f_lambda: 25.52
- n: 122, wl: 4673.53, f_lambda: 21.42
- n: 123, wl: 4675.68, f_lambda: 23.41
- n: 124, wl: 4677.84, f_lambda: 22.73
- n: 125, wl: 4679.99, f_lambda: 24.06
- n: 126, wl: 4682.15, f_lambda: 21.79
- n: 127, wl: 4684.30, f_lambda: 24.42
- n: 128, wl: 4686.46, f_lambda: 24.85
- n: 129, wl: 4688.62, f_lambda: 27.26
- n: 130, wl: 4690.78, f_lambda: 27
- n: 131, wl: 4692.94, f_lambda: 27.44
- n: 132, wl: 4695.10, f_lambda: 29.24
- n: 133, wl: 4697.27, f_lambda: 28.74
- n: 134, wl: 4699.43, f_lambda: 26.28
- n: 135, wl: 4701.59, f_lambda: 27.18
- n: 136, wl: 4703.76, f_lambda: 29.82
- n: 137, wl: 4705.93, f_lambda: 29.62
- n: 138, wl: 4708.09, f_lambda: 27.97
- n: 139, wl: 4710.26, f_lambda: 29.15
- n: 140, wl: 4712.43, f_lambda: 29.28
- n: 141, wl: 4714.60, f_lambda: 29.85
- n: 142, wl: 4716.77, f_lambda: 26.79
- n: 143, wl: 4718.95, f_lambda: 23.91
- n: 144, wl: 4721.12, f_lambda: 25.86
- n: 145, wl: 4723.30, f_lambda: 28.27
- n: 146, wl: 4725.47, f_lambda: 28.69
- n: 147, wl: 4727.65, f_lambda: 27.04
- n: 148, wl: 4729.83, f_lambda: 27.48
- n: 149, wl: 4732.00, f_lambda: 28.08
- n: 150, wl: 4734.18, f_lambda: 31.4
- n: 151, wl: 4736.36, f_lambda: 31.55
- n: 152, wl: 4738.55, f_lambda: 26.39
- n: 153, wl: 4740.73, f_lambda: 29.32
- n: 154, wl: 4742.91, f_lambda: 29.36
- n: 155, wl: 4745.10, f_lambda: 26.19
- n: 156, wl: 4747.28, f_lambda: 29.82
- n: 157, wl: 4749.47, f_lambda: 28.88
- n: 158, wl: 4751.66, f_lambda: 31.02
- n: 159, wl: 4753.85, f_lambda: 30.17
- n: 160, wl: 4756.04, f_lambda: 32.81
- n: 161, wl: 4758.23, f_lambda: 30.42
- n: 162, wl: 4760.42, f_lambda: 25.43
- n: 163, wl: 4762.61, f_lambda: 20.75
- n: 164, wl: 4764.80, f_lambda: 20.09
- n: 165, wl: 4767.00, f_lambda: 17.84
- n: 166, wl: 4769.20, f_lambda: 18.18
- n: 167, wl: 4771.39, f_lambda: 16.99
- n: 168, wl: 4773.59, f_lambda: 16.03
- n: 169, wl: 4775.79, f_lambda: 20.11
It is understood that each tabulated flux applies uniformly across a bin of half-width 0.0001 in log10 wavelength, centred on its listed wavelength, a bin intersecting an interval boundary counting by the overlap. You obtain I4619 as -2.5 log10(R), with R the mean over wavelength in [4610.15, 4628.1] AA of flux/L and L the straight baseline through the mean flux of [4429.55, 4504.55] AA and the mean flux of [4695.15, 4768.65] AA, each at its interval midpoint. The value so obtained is -0.19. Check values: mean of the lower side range 18.6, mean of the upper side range 27.7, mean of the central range 28.5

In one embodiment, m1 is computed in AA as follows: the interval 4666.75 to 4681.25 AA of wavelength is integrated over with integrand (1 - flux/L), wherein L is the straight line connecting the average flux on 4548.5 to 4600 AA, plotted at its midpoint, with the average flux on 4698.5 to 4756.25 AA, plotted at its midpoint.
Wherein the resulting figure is 2.0 AA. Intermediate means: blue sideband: 26.5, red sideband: 28.5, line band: 24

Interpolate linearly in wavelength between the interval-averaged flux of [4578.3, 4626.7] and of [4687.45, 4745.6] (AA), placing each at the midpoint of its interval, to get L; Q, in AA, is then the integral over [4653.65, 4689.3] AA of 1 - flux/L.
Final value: 2.25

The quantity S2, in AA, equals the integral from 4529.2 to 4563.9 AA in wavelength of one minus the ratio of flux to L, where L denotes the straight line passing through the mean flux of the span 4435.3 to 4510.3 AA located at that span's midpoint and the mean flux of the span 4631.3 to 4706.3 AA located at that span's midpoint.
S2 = -2.3 AA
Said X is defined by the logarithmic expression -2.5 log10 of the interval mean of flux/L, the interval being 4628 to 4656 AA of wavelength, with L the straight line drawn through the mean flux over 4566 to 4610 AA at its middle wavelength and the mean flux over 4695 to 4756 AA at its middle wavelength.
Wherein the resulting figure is 0.08 mag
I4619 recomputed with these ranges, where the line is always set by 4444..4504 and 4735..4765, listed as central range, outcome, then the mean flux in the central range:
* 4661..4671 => -0.07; 27.3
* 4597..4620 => -0.13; 26.8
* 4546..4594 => -0.17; 26.2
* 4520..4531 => -0.07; 22.4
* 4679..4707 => -0.01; 26.8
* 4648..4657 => -0.05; 26.2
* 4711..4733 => -0.01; 27.5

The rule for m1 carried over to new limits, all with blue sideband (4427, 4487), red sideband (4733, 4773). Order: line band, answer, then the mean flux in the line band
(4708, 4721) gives -1.3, 27.7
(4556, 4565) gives -3.3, 28.5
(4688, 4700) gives -1.5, 27.7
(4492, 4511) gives -2.2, 21.3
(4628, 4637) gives -0.8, 25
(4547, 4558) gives -1.4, 23.2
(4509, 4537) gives -2.6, 21.5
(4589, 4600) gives -2.1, 25.9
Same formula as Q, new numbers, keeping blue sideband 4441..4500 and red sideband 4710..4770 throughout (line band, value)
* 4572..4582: -2.38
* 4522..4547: -1.00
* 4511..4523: -1.12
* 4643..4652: -0.92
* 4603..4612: -0.97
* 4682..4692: 0.11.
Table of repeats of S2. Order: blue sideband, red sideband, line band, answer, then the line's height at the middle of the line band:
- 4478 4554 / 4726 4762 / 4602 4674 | -3.34 AA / 25.5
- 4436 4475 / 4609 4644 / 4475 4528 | -2.80 AA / 20.2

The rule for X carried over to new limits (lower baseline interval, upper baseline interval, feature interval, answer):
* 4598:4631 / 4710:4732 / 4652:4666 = -0.03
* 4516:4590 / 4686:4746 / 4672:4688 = 0.17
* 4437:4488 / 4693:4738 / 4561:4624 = -0.16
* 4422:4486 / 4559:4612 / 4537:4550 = 0.03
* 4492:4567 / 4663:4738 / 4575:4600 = -0.07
